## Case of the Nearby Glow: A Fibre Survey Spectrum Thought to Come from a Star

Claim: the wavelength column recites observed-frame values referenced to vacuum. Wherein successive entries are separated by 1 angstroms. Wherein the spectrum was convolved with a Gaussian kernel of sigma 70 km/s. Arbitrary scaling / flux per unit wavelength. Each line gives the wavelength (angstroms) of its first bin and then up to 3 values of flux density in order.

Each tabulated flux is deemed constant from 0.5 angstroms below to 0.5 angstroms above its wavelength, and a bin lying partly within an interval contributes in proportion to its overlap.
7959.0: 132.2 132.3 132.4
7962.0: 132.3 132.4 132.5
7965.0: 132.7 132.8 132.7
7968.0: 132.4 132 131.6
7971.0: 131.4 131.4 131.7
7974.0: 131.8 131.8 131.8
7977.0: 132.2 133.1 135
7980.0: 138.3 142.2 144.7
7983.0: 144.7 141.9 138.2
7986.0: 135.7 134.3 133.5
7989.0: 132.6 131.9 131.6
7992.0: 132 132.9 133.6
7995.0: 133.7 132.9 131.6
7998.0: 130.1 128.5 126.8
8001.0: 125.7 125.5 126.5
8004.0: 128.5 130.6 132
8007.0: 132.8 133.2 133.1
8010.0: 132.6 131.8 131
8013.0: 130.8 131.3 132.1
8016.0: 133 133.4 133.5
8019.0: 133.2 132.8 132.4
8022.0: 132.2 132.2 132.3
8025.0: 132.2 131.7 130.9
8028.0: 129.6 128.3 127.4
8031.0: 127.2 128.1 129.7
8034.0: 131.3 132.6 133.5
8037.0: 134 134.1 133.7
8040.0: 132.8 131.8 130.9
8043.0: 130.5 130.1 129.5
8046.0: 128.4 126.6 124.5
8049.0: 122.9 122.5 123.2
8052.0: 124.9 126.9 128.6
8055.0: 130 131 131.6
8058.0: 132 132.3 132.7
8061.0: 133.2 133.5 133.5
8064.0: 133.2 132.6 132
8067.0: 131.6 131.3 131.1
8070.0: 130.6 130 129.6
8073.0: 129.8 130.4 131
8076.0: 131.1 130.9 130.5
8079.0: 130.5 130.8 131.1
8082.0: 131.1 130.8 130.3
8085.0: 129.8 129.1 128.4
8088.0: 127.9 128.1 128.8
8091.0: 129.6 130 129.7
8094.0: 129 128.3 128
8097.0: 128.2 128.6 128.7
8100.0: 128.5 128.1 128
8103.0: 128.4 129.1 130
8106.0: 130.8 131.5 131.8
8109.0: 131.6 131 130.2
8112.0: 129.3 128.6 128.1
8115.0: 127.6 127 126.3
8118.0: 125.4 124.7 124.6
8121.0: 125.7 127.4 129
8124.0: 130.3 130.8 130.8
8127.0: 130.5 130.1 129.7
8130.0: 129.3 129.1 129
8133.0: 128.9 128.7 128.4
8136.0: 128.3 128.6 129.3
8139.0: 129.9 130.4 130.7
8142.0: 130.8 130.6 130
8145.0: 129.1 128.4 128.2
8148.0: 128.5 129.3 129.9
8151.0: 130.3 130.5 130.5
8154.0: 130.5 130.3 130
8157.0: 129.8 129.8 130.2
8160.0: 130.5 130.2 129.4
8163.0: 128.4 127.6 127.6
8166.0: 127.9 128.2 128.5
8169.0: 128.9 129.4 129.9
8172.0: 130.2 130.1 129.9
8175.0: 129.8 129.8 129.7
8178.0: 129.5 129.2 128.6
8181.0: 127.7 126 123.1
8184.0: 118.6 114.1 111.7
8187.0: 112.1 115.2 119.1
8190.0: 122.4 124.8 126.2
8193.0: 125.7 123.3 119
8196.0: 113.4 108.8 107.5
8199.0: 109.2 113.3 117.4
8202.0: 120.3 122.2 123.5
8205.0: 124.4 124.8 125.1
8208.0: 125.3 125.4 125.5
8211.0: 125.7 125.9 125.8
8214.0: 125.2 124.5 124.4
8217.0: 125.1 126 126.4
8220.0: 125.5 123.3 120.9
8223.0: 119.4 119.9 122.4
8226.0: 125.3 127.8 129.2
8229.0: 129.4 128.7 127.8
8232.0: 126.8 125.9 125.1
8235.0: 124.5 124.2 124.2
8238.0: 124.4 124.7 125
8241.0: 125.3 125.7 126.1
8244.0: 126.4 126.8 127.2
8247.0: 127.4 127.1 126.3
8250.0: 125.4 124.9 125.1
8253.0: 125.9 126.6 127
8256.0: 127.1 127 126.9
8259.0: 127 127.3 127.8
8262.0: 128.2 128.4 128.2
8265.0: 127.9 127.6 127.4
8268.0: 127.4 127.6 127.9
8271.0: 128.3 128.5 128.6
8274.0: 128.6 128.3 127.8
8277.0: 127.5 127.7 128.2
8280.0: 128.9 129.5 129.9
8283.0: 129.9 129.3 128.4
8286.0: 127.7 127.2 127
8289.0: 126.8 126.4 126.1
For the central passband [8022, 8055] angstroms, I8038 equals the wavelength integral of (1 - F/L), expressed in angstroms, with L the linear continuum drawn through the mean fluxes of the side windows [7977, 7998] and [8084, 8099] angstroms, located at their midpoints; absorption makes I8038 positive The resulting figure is 0.68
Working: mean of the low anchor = 136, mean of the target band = 130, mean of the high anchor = 129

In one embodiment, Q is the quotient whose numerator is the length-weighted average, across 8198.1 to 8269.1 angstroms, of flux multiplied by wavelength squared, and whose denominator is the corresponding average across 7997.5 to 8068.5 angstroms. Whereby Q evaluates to 1.0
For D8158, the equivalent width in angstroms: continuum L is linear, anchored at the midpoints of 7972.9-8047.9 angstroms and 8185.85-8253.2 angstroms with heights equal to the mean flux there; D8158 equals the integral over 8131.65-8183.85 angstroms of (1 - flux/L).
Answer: -1.3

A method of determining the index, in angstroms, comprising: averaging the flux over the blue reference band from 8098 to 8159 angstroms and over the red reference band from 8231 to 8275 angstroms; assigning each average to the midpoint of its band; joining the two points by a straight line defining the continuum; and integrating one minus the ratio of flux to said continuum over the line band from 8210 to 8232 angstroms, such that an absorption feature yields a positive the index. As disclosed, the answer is 0.4 angstroms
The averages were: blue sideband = 129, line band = 125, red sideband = 127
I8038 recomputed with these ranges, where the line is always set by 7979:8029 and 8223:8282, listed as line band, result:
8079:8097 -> 0.2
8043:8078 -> 0.4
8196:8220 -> 1.1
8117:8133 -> 0.2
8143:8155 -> 0.0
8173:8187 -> 0.4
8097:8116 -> 0.1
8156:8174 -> -0.1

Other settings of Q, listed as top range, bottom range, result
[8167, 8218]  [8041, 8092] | 0.98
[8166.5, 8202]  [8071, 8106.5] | 0.97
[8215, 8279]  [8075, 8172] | 1.01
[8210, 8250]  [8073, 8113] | 1.00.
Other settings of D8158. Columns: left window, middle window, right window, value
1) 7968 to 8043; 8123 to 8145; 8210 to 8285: -0.1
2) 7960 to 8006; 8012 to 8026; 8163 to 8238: -0.1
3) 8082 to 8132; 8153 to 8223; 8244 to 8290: 2.1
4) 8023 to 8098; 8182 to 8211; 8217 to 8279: 1.8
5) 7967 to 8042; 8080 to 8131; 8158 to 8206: -0.6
